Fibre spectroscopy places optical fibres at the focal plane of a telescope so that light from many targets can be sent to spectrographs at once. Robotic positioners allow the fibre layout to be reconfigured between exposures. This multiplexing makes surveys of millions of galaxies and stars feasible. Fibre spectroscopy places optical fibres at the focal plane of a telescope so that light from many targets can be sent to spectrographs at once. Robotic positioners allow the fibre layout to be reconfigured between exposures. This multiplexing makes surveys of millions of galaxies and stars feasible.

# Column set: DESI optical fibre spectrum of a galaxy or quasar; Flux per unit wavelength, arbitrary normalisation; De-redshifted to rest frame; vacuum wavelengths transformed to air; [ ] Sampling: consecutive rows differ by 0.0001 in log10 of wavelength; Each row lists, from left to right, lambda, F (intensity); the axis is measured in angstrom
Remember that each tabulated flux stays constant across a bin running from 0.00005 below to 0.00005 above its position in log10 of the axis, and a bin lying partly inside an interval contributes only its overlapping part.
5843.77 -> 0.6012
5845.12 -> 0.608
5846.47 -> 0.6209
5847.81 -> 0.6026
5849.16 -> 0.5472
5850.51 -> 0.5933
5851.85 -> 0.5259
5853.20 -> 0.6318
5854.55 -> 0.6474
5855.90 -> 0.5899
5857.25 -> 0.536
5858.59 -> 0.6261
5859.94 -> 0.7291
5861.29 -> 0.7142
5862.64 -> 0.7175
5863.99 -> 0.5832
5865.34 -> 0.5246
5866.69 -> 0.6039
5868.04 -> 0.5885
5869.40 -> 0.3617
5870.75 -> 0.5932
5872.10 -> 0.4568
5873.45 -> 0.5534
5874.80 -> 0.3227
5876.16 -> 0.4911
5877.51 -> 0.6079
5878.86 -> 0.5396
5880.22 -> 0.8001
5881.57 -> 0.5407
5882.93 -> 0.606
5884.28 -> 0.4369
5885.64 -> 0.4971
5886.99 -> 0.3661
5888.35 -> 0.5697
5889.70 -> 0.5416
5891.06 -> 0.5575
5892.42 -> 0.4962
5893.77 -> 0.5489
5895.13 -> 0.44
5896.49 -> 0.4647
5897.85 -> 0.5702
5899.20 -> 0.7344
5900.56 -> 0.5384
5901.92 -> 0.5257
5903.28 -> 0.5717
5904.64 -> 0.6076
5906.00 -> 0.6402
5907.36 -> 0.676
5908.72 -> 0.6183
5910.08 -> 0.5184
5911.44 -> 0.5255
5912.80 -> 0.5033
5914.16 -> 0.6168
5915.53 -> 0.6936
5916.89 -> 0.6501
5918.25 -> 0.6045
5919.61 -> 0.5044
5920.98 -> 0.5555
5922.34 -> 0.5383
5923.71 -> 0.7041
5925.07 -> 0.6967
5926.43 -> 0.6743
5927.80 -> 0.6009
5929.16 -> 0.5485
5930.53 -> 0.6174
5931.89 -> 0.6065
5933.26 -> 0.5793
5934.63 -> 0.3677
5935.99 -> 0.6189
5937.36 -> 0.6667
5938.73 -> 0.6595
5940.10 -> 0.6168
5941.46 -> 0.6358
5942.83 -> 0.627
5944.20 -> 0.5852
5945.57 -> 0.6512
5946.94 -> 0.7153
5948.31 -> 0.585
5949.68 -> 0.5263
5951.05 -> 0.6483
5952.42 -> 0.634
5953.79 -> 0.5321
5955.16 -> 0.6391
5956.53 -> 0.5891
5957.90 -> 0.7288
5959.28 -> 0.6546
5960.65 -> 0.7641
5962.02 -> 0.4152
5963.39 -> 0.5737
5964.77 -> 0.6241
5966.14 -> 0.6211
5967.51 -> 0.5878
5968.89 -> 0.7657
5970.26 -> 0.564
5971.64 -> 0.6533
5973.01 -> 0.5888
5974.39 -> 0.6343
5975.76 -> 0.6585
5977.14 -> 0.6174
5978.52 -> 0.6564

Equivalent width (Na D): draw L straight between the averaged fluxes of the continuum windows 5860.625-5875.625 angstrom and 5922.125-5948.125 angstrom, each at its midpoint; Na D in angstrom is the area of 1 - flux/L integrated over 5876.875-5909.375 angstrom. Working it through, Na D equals 0.6 angstrom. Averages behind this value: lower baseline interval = 0.546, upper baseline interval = 0.617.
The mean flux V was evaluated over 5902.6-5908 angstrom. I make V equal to 0.623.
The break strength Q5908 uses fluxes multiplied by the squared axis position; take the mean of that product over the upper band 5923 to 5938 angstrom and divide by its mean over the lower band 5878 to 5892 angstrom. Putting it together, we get 1.13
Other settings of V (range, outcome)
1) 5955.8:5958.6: 0.657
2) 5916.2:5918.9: 0.629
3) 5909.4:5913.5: 0.517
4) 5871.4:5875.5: 0.445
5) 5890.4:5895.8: 0.511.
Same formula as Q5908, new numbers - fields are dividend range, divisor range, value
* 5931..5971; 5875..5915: 1.13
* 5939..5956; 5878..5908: 1.13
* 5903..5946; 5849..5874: 1.05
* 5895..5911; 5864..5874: 1.11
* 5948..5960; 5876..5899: 1.17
